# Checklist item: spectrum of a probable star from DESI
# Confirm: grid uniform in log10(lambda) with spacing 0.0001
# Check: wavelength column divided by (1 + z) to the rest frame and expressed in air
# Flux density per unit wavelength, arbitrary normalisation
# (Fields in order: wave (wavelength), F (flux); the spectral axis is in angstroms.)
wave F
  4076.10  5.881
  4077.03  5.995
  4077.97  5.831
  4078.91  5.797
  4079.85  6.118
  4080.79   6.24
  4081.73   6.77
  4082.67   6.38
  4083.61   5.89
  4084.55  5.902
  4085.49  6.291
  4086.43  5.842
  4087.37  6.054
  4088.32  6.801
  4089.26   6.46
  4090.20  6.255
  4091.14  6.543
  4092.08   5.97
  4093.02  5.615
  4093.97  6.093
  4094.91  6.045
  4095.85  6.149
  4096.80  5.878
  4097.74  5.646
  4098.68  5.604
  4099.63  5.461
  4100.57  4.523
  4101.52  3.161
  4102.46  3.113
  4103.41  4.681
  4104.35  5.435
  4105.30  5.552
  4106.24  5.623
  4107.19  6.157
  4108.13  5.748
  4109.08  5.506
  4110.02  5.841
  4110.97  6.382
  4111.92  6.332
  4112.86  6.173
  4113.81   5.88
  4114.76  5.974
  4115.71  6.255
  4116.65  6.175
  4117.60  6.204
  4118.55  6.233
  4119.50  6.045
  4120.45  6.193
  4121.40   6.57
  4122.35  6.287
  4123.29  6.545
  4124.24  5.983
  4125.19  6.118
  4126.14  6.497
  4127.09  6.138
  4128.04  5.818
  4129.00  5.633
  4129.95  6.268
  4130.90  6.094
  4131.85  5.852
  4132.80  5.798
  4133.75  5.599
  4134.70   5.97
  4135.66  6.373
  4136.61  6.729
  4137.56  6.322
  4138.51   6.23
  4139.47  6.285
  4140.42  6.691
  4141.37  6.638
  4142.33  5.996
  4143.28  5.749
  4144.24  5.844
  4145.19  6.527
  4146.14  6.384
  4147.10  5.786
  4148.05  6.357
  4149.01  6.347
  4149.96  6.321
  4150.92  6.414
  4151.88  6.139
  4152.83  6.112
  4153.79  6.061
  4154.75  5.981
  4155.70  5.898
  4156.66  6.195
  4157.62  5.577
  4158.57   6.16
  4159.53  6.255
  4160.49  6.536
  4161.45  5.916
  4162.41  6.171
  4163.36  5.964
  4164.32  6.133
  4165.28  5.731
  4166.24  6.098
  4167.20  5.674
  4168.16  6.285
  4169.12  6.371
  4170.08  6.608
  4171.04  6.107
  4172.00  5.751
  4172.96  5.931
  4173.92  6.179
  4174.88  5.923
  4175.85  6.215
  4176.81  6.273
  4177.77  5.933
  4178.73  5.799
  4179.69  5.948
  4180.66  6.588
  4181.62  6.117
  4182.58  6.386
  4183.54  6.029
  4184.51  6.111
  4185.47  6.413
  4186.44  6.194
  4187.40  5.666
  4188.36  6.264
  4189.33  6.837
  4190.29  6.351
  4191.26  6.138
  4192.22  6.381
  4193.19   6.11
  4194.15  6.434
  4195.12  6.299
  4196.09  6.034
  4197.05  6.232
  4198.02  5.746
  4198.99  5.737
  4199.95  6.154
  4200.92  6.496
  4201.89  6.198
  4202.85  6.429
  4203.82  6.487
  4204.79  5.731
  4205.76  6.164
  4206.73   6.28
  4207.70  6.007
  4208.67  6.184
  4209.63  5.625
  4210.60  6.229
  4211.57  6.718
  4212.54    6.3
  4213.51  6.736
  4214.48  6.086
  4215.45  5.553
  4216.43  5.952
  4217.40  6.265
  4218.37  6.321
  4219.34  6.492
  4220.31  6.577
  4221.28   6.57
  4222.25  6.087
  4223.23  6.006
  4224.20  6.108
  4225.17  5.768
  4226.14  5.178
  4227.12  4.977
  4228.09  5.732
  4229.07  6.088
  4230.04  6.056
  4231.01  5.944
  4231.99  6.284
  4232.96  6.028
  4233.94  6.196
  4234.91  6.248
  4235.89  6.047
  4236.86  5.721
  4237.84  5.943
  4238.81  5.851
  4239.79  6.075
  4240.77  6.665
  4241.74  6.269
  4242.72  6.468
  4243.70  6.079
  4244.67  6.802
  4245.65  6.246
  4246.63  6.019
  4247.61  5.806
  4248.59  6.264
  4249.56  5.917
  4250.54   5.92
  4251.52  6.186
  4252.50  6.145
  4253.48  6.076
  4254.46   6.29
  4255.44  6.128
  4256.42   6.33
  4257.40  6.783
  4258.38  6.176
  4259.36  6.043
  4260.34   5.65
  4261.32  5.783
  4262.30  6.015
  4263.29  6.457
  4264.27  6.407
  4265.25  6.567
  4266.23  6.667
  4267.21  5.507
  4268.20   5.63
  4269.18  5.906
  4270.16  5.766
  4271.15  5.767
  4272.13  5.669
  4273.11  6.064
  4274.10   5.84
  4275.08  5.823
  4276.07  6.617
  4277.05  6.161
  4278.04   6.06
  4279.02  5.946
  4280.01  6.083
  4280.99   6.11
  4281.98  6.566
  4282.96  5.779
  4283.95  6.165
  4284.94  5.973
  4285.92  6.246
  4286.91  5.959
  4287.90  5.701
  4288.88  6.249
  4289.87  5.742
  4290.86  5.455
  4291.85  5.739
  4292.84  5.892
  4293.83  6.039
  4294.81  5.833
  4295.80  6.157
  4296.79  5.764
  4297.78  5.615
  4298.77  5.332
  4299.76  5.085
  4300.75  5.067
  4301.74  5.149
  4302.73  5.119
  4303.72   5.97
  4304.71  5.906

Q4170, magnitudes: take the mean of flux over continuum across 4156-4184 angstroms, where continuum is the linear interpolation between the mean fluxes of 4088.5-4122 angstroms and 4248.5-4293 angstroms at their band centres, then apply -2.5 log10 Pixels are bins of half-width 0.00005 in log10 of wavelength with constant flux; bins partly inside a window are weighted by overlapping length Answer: -0.04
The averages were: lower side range 5.77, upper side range 6.05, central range 6.1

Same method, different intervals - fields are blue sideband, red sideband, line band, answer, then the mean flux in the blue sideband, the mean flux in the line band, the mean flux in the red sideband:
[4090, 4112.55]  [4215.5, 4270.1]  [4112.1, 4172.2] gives -0.08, 5.55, 6.15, 6.1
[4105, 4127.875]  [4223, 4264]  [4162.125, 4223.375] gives -0.02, 6.1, 6.17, 6.07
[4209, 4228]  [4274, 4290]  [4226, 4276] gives 0.00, 6.08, 6.06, 6.07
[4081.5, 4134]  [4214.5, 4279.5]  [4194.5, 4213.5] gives -0.03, 5.89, 6.18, 6.08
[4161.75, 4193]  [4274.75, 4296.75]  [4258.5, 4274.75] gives 0.01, 6.14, 5.99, 6.01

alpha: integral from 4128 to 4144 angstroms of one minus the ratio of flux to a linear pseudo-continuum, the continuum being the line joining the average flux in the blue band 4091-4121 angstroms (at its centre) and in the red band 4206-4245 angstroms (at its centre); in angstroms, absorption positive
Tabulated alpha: -0.92 angstroms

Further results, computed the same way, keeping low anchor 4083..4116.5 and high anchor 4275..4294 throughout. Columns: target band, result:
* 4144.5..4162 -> -1.01 angstroms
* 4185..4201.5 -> -0.90 angstroms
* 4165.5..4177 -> -0.50 angstroms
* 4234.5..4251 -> -0.50 angstroms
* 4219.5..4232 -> -0.05 angstroms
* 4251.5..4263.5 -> -0.35 angstroms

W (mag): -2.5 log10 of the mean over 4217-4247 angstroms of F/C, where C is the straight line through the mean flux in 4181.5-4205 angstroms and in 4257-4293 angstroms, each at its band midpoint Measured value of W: 0.00 mag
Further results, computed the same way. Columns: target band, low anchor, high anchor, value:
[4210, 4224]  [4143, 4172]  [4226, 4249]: -0.03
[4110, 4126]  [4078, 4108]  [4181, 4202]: -0.06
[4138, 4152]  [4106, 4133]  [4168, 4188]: -0.02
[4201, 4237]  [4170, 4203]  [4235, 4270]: 0.01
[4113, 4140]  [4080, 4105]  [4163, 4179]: -0.05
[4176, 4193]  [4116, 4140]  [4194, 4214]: 0.00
